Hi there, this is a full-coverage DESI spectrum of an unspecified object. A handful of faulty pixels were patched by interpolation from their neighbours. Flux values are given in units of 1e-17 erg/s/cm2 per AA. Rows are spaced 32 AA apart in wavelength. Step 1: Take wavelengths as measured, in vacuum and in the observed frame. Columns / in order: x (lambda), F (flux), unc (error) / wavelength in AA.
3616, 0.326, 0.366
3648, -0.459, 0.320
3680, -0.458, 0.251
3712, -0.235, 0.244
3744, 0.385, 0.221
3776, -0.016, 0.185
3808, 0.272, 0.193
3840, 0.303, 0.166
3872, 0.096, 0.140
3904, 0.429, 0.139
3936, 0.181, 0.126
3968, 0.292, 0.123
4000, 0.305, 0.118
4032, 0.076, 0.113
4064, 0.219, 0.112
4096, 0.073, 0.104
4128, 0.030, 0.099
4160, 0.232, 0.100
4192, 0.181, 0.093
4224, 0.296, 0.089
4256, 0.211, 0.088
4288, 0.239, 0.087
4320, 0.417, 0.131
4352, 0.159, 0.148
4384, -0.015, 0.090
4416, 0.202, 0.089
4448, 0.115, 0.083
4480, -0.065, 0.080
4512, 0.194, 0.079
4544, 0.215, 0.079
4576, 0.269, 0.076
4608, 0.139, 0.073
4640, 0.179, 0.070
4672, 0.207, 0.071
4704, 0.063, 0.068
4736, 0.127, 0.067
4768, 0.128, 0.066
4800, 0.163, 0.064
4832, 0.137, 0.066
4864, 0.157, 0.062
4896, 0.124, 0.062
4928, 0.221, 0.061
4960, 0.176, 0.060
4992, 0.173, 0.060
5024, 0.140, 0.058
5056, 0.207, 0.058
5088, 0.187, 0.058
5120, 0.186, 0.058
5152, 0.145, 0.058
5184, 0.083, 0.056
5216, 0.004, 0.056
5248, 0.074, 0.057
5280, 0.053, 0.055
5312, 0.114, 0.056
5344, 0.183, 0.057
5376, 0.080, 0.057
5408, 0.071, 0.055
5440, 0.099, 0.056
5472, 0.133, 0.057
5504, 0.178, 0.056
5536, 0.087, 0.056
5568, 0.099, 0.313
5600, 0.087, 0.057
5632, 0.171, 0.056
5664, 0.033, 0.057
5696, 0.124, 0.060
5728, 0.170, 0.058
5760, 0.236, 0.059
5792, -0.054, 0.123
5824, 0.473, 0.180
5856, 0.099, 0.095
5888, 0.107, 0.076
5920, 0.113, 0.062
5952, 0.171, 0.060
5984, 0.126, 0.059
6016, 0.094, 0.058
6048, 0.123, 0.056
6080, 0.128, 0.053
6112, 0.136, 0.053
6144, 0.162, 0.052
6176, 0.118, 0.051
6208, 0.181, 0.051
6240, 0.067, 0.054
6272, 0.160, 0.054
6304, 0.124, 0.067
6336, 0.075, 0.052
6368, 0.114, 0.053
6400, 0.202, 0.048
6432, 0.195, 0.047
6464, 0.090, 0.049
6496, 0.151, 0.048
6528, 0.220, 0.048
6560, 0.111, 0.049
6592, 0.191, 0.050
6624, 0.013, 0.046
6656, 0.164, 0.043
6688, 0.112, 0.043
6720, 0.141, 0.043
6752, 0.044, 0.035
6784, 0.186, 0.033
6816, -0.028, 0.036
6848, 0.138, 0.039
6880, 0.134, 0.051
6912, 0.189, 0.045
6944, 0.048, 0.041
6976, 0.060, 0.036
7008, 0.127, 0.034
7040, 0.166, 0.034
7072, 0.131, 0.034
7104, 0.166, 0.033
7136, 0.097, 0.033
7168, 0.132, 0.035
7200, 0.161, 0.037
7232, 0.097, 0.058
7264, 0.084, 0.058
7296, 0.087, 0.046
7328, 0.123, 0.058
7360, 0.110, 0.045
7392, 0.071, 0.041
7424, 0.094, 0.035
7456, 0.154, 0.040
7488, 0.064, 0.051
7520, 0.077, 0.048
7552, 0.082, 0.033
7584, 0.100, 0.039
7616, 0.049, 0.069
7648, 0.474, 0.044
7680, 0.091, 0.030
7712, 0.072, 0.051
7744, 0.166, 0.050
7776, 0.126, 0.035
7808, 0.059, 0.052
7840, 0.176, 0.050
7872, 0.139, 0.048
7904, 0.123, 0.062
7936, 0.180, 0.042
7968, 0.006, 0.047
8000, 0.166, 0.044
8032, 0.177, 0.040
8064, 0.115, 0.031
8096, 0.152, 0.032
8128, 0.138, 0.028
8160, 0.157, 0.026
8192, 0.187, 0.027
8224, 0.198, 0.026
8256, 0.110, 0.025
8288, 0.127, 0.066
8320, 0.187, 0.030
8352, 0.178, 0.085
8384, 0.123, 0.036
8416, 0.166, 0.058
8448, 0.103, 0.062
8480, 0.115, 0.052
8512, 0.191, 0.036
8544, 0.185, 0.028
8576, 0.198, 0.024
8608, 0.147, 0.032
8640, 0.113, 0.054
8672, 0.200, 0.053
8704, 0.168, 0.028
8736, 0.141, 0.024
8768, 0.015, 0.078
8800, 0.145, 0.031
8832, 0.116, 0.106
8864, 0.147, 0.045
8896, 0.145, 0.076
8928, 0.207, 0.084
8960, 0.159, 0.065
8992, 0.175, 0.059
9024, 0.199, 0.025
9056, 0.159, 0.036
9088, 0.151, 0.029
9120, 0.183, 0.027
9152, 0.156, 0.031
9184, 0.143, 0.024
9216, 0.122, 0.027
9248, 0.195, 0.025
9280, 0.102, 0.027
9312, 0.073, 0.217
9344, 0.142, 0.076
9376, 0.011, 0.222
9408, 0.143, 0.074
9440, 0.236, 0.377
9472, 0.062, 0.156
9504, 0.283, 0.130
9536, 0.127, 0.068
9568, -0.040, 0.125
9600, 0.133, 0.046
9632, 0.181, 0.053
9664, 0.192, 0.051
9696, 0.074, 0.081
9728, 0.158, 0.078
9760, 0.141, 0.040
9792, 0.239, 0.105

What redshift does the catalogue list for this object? 1.048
